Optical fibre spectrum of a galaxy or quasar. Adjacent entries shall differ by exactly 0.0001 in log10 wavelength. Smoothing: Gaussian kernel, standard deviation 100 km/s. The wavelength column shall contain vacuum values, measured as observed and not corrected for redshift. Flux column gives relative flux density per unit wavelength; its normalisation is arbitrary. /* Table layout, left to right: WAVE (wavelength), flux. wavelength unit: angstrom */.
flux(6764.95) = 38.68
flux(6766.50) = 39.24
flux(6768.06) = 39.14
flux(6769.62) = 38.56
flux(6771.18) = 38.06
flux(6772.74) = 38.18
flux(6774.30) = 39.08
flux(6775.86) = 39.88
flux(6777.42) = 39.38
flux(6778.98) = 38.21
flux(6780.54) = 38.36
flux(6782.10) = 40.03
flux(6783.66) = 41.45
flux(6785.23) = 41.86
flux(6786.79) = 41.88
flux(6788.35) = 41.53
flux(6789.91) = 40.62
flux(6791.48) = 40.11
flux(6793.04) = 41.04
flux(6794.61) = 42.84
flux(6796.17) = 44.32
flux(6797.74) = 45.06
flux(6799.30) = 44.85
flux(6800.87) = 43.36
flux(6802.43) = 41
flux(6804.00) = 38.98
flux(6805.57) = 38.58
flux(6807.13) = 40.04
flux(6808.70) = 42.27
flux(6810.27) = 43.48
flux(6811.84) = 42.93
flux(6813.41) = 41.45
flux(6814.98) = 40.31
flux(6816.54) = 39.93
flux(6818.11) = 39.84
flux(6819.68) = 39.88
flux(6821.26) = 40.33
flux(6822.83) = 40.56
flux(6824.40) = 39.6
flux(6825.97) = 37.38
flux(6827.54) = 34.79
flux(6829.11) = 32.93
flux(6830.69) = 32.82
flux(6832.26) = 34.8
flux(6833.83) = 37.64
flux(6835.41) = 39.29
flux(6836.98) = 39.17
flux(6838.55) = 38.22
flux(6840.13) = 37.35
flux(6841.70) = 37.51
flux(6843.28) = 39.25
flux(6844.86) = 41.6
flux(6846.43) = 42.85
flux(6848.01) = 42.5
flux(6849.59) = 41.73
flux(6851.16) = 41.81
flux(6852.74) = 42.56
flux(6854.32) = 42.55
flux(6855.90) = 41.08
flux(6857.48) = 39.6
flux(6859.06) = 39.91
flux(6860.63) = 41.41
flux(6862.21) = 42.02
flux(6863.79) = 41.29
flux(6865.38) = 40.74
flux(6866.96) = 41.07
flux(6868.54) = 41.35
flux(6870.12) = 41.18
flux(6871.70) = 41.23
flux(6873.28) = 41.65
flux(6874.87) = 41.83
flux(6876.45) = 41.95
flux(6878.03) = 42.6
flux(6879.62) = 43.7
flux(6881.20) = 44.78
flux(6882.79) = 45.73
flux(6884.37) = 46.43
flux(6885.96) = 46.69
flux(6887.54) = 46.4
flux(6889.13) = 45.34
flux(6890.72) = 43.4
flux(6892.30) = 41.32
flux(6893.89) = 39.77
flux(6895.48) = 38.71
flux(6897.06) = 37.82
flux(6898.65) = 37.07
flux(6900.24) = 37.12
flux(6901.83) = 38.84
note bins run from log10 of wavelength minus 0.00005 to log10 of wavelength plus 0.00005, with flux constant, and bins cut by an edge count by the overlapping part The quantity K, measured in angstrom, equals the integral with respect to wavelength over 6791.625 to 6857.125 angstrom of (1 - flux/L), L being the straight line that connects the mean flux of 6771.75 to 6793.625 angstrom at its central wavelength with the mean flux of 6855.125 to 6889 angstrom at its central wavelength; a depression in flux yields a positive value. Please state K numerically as 1.6 angstrom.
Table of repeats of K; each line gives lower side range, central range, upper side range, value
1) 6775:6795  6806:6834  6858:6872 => 1.24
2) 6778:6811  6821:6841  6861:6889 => 2.33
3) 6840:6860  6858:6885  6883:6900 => -0.40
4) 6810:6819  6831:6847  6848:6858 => 1.14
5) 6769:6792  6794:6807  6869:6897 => -0.59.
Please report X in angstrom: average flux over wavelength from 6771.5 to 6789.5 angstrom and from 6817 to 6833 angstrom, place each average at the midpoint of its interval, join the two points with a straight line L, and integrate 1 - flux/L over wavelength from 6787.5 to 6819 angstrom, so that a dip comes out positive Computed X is -2.4 angstrom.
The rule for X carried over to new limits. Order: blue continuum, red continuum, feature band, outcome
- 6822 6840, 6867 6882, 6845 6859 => -0.8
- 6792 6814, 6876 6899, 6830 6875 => 2.5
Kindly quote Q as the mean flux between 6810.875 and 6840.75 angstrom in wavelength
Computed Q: 38.4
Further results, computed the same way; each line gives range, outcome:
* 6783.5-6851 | 40.2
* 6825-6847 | 37.5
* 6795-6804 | 43.3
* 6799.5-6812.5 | 41.5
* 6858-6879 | 41.4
